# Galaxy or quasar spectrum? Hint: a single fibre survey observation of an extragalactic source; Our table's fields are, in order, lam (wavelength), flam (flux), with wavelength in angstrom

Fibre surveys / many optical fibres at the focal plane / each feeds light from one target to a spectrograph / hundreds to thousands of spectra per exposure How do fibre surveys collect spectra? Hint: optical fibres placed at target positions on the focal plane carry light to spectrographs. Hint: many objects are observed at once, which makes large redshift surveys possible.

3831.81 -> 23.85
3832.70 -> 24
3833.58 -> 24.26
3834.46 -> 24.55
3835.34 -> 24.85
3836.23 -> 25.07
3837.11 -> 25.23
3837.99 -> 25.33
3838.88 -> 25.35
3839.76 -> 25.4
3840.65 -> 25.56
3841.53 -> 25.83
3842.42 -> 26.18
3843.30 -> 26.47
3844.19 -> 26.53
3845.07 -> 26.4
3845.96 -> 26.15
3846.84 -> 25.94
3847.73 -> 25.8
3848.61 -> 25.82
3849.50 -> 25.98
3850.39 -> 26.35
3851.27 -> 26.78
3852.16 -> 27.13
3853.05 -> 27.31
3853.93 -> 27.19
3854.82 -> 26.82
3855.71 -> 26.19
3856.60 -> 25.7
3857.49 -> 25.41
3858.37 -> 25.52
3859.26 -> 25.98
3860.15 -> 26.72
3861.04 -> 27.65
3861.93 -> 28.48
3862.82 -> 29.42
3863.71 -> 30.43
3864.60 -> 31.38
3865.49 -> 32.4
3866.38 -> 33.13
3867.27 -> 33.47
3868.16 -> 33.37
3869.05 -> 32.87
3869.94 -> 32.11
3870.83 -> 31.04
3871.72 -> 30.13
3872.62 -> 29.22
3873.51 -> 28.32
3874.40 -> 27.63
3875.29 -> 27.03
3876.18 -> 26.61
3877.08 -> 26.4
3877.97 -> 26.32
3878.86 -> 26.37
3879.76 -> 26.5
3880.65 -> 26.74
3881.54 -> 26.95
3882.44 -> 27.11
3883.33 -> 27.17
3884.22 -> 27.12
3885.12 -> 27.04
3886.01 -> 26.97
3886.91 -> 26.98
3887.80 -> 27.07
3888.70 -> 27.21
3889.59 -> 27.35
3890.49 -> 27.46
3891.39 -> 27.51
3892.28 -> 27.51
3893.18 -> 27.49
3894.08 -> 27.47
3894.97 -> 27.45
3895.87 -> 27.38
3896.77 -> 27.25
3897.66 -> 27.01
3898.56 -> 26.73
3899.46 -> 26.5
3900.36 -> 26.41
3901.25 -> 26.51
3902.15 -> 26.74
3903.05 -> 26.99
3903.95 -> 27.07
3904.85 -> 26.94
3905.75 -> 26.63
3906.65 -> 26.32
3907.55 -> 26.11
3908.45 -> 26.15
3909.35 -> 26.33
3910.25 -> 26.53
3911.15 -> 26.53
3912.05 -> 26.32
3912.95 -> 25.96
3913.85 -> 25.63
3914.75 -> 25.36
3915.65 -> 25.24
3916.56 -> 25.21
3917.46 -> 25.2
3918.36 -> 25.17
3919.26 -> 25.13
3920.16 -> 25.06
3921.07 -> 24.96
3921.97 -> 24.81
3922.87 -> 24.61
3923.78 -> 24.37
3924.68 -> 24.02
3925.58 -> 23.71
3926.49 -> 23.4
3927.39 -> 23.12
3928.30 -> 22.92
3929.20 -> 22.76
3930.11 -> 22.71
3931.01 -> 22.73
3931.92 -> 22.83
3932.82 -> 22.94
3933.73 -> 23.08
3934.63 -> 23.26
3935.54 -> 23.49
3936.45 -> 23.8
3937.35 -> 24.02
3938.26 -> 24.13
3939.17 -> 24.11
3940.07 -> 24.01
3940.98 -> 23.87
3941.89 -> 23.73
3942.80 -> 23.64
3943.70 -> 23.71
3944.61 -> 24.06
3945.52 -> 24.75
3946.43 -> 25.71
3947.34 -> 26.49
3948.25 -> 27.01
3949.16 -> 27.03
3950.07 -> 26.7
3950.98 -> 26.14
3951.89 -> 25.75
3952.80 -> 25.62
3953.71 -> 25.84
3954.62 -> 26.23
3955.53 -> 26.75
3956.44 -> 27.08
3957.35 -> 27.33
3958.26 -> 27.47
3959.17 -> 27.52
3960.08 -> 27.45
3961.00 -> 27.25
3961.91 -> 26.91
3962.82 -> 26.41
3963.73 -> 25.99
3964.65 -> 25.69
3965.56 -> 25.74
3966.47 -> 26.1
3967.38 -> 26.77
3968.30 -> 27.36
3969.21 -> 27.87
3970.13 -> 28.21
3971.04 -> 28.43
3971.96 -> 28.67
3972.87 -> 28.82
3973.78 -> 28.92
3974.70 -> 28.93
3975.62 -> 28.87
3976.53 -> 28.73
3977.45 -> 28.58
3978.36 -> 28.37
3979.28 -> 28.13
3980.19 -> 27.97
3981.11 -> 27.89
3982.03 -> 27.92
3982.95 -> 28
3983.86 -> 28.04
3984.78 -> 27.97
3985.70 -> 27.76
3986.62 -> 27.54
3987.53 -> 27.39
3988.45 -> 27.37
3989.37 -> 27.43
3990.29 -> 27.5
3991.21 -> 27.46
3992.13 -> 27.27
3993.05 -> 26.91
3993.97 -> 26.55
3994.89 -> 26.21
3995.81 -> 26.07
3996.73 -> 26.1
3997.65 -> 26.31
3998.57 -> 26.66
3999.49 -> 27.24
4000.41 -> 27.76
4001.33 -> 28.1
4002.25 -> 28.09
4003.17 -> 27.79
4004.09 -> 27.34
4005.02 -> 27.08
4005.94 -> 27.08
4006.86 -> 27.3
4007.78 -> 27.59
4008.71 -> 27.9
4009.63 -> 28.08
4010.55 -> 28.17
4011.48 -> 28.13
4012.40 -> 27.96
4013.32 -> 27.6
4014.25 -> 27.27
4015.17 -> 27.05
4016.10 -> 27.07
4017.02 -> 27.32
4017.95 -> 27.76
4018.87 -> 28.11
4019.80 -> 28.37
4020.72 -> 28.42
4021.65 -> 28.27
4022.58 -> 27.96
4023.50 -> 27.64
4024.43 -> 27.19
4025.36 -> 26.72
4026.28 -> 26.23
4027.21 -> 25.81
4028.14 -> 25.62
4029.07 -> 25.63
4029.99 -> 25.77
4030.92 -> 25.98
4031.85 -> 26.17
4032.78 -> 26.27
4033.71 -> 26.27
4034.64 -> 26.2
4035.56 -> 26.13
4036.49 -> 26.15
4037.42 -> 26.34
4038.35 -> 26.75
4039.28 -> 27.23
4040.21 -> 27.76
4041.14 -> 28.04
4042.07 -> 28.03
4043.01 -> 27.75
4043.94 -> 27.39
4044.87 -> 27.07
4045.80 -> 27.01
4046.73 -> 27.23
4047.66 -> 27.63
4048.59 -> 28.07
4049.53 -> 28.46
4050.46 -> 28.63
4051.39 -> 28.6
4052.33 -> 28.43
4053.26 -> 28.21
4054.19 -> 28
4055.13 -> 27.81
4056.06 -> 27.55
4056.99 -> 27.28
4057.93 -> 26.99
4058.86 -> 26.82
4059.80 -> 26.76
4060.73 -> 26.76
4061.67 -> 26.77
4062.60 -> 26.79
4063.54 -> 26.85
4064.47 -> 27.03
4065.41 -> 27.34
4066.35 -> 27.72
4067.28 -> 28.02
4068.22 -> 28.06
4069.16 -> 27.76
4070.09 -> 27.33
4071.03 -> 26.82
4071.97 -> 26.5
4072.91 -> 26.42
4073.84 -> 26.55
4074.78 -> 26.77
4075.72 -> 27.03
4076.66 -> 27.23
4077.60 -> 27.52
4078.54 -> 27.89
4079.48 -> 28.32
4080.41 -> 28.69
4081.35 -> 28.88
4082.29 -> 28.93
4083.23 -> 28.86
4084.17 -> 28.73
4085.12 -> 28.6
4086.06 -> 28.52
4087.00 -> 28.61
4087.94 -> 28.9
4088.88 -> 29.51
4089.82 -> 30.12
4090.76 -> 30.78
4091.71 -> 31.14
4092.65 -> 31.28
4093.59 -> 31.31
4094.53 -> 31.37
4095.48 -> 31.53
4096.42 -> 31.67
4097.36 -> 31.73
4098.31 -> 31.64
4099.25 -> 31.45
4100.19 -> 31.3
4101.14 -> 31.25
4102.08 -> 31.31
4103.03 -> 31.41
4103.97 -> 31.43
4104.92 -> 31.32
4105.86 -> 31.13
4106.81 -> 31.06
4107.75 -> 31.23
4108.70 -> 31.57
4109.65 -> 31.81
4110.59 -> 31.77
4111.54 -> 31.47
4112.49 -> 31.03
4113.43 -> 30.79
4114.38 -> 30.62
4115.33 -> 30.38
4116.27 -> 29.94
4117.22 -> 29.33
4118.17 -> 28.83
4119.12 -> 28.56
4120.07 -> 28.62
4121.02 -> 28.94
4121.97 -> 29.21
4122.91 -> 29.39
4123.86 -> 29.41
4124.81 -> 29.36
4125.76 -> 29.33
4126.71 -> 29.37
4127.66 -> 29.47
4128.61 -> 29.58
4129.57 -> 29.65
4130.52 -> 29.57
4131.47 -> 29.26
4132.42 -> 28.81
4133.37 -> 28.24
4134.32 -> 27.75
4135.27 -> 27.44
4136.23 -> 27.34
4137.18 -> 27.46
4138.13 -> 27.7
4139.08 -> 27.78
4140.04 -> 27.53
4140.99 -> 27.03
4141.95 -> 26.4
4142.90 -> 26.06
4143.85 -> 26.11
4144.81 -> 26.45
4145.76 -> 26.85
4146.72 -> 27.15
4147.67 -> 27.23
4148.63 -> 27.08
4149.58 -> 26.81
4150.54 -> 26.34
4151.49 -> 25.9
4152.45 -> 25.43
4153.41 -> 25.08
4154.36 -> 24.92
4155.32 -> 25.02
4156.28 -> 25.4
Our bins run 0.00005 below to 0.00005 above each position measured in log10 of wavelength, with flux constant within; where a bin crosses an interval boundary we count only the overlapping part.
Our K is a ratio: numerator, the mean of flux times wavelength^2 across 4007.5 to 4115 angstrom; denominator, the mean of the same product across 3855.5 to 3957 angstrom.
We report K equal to 1.16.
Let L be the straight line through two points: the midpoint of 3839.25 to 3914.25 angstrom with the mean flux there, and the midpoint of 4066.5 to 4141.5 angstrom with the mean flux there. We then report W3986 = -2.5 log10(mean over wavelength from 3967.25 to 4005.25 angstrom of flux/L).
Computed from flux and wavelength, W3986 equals 0.025 mag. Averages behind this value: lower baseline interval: 27.4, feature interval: 27.7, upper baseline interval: 29.4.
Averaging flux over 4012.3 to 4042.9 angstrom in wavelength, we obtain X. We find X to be 27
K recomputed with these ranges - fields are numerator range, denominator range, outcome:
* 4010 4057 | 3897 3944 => 1.16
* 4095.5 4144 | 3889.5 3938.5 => 1.29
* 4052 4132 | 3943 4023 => 1.13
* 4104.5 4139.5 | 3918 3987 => 1.24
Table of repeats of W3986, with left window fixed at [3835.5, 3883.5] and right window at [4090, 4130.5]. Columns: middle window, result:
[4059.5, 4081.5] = 0.10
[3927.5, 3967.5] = 0.14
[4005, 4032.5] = 0.08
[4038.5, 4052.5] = 0.08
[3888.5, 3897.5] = 0.02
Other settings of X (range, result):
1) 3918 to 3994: 26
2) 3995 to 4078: 27.2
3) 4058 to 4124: 29.3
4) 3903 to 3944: 24.6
